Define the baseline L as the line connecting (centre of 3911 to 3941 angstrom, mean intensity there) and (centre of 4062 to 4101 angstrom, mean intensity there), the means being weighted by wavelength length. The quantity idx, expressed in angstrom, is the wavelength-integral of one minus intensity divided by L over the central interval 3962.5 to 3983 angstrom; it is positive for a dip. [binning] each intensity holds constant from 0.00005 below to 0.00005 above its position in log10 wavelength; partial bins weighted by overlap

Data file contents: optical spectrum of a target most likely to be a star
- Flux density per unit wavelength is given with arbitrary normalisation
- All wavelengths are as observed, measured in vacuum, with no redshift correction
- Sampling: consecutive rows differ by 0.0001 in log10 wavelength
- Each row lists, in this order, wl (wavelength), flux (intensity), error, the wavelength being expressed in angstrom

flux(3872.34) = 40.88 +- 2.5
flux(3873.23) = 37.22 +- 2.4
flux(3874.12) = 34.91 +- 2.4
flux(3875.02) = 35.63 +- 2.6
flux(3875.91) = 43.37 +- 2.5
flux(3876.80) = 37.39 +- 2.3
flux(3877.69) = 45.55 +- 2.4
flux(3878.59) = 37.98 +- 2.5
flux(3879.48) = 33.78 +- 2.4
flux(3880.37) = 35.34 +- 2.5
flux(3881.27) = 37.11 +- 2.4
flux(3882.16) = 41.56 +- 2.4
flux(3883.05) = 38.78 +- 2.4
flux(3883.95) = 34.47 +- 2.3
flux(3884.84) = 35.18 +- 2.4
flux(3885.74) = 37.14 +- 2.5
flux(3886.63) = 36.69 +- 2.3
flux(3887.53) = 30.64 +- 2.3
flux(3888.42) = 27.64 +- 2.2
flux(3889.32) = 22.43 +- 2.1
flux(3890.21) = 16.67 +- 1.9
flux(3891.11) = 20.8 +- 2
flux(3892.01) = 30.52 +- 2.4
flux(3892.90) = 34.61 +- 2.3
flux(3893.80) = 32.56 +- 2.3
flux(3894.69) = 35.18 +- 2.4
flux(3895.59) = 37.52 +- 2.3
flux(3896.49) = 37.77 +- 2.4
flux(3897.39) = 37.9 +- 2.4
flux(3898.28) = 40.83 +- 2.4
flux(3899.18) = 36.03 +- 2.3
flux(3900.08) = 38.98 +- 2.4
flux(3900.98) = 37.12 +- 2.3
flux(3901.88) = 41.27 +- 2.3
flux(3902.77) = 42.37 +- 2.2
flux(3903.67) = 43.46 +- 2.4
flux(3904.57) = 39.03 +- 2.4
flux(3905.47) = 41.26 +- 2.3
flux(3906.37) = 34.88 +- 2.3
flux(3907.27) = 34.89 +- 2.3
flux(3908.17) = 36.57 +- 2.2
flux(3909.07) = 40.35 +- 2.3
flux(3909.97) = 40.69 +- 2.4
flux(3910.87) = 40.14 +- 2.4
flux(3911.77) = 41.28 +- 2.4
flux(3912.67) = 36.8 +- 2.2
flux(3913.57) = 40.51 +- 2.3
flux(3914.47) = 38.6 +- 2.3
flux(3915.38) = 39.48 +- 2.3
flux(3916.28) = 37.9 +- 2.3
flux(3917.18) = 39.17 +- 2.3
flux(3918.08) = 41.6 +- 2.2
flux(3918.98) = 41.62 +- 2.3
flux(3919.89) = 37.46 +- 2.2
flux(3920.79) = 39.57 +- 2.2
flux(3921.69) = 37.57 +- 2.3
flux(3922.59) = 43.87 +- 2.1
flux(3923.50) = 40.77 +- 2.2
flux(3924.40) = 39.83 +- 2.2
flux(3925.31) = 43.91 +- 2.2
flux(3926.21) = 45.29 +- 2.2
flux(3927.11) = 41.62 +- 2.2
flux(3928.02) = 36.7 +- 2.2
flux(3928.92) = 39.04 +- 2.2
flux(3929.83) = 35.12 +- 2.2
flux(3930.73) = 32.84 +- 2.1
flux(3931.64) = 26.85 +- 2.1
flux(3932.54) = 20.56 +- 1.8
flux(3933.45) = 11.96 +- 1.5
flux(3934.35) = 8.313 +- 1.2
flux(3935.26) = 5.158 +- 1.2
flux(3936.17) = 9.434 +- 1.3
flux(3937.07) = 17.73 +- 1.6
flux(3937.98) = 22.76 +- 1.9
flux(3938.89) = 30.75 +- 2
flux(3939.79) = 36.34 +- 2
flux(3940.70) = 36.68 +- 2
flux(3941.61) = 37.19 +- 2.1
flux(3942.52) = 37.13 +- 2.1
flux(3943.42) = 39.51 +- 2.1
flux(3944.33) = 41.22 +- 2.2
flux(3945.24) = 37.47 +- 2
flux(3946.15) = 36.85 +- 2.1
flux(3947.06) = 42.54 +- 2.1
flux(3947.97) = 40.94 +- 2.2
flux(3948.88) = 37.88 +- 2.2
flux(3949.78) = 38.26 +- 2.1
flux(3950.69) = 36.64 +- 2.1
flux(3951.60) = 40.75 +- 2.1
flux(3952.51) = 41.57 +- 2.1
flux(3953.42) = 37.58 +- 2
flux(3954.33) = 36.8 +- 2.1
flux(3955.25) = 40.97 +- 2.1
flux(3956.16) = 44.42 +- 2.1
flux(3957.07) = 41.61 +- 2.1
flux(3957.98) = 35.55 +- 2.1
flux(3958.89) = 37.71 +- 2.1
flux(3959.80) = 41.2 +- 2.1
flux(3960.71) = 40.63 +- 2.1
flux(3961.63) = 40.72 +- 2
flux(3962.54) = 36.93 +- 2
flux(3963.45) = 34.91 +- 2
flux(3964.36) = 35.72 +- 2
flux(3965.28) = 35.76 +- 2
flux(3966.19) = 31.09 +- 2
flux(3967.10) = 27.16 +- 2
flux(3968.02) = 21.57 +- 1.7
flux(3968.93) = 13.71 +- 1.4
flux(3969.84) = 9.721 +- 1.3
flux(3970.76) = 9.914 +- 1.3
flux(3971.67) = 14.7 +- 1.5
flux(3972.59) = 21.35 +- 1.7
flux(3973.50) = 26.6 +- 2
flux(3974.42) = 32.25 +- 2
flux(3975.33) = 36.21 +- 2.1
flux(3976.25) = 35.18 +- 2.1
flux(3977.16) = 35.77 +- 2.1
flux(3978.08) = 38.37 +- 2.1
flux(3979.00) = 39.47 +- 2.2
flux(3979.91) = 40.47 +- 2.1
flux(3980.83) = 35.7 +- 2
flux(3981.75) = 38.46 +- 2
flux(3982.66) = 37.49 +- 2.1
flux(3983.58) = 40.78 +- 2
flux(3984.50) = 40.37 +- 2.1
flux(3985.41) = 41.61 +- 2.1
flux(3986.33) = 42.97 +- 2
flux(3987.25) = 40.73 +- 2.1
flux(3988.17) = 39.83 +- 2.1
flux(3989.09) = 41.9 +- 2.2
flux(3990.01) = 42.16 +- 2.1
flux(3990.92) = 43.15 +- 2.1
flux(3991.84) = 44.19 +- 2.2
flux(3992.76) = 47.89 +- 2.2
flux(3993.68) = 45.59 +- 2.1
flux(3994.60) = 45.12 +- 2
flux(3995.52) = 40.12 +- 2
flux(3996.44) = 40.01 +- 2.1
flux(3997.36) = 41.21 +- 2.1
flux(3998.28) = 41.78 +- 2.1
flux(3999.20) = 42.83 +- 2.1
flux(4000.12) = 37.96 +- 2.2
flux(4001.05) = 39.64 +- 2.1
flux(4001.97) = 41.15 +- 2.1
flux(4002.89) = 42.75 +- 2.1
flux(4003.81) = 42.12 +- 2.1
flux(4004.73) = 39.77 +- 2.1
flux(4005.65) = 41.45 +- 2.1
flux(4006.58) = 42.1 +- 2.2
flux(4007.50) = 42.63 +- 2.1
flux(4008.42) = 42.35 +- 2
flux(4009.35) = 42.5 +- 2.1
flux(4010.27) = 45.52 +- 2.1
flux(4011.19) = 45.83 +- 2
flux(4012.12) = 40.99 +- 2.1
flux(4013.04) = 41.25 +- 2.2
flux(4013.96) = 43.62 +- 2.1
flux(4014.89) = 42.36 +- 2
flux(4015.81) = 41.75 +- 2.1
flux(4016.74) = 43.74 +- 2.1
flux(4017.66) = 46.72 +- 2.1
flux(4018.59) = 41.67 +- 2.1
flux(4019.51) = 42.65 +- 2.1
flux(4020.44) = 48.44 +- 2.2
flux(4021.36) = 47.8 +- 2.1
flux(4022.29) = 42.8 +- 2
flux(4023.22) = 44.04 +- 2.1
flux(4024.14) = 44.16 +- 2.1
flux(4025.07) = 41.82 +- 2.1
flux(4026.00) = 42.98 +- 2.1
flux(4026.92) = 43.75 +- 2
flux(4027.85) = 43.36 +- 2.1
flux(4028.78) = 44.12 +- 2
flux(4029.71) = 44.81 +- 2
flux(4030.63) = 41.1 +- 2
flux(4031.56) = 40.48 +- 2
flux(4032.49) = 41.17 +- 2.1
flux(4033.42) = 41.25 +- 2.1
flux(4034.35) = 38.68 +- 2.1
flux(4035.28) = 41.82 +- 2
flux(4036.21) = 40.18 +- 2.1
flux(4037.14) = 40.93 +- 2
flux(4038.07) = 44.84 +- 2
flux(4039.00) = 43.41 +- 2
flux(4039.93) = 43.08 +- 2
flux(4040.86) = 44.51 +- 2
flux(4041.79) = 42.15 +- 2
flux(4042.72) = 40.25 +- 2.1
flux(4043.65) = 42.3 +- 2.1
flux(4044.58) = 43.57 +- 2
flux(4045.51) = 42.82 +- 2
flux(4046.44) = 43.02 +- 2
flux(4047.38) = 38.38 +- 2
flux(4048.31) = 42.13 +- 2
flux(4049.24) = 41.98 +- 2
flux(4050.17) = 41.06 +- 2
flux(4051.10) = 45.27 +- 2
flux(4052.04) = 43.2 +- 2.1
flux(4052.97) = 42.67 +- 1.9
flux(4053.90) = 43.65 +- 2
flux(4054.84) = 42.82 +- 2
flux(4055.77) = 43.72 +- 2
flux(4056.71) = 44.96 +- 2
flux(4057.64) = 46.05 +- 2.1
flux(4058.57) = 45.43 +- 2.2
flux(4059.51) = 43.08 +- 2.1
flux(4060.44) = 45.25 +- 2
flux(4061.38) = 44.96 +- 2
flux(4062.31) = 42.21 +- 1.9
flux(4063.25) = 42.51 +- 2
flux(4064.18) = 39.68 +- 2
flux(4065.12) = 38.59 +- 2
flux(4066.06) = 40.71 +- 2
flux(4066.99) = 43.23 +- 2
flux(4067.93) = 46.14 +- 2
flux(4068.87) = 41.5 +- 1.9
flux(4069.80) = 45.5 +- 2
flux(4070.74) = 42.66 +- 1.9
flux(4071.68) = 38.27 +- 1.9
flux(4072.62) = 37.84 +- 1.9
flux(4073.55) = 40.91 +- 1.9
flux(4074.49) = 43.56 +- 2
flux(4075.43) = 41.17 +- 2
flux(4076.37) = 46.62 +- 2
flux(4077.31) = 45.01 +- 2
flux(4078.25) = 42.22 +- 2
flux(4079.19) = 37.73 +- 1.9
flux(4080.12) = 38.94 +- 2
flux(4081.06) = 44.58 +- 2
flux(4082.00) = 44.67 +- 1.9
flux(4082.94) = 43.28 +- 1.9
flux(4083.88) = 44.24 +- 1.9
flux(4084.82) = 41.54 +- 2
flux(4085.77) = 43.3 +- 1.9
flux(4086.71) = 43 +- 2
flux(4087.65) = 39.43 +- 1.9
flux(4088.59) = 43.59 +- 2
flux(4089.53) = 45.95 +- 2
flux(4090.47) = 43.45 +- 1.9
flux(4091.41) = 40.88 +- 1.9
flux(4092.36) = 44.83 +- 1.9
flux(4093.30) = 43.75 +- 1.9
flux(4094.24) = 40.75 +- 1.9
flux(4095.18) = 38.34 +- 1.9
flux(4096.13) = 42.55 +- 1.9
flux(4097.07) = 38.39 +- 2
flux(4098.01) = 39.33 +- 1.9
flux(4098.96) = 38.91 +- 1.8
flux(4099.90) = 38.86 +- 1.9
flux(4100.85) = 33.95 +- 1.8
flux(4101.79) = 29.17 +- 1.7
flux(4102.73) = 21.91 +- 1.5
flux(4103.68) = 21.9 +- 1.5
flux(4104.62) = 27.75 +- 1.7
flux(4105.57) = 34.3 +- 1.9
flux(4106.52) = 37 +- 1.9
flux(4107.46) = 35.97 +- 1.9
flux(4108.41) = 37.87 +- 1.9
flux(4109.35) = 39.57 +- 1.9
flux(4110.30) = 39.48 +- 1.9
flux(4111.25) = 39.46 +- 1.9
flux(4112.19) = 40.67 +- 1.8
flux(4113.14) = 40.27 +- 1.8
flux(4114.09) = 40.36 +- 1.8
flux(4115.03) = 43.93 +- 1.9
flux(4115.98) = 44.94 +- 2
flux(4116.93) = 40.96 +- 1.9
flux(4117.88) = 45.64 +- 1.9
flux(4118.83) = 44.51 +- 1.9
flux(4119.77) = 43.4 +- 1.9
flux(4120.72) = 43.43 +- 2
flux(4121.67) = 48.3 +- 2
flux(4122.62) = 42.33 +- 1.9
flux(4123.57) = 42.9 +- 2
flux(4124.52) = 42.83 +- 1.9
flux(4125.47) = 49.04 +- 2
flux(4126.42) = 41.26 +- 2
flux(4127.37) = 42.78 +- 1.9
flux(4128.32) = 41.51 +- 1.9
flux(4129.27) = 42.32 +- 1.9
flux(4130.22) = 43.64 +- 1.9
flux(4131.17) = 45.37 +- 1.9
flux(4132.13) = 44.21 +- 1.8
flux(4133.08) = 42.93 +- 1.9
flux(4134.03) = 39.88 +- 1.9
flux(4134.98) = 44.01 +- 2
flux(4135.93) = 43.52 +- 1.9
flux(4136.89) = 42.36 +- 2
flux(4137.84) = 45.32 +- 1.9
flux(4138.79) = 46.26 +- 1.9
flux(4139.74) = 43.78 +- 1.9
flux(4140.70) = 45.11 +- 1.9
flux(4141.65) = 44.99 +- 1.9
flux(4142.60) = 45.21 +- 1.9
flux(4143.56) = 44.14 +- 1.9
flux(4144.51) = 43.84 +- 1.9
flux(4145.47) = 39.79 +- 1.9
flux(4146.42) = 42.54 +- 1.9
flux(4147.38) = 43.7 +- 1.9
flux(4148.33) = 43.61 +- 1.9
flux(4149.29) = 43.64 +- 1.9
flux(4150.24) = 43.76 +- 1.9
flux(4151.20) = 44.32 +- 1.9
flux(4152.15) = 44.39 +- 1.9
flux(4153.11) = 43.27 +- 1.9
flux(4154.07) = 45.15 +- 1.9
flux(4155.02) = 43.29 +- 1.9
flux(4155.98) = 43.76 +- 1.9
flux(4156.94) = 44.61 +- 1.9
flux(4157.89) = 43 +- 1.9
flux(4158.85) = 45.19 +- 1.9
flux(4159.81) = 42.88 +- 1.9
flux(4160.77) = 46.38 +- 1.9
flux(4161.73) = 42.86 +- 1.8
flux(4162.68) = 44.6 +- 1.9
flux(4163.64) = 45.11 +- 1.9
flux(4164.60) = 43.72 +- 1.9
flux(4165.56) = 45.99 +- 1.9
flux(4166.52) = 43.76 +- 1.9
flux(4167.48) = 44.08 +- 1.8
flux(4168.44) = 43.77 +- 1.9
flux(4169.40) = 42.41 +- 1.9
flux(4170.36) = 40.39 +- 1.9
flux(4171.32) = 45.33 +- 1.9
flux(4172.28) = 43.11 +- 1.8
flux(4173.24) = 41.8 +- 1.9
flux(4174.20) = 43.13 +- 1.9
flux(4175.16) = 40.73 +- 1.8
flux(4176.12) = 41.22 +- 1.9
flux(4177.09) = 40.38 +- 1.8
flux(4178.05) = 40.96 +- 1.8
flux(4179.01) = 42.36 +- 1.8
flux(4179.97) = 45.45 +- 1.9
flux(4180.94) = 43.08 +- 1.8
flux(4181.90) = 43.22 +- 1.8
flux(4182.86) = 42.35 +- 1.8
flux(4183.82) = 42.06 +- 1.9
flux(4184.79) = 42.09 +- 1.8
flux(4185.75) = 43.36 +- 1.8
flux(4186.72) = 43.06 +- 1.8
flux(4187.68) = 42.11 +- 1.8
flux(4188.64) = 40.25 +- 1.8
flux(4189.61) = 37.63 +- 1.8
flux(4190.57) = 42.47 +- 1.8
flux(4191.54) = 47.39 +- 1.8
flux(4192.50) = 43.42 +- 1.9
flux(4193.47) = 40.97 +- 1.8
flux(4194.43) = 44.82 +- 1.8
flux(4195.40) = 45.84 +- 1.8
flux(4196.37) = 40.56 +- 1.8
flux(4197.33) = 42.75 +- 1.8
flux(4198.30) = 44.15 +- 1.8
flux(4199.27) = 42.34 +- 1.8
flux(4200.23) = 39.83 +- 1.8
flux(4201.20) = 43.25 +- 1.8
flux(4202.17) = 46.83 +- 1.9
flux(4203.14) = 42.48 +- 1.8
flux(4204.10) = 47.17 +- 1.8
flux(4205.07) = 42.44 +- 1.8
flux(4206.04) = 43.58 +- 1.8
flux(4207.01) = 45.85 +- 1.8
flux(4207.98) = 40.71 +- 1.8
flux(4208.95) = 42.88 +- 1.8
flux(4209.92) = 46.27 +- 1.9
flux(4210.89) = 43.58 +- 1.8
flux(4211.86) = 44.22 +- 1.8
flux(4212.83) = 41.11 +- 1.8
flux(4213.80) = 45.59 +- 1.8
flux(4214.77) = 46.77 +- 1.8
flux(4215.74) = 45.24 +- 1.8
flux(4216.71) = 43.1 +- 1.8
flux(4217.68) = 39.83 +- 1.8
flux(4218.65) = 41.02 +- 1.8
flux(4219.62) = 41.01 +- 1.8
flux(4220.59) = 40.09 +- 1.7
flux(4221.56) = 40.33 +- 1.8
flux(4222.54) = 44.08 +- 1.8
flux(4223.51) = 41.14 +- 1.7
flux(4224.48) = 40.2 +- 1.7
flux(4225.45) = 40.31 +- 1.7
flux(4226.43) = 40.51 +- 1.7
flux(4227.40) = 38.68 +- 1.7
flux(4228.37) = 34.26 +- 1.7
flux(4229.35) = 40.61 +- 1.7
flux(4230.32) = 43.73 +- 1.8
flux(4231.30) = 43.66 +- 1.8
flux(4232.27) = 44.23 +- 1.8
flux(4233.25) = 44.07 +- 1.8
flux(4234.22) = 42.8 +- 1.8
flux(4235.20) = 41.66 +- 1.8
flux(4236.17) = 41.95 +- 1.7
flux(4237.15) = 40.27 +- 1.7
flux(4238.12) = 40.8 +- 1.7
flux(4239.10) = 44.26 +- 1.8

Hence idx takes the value 3.50 angstrom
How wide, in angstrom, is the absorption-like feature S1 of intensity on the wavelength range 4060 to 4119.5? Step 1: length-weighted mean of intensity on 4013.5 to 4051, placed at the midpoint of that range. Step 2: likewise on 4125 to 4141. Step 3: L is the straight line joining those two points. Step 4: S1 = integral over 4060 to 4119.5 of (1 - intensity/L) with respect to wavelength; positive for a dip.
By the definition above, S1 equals 3.9 angstrom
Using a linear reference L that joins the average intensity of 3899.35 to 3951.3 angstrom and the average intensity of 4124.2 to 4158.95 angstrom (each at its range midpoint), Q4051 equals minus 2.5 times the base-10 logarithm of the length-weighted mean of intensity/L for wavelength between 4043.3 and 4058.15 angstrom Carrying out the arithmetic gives -0.07 mag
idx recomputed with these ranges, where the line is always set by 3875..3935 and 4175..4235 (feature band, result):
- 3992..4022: -3.63 angstrom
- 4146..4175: -1.53 angstrom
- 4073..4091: -1.31 angstrom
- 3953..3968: 0.11 angstrom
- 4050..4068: -1.77 angstrom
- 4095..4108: 2.00 angstrom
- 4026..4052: -2.23 angstrom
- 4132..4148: -0.97 angstrom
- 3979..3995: -1.60 angstrom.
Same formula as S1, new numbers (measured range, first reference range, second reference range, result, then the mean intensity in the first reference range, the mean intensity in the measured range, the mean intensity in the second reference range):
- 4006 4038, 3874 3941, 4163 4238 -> -4.3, 34.8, 42.9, 42.6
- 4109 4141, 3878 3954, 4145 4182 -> -0.8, 35.3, 43.1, 43.4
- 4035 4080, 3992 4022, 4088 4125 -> -1.5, 42.9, 42.6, 39.6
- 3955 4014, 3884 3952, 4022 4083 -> 1.9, 35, 37.6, 42.6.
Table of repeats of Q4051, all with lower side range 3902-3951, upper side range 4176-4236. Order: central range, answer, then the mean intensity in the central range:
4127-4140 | -0.070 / 43.4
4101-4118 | 0.103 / 36.5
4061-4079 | -0.082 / 42.2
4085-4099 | -0.057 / 41.8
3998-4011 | -0.119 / 41.8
